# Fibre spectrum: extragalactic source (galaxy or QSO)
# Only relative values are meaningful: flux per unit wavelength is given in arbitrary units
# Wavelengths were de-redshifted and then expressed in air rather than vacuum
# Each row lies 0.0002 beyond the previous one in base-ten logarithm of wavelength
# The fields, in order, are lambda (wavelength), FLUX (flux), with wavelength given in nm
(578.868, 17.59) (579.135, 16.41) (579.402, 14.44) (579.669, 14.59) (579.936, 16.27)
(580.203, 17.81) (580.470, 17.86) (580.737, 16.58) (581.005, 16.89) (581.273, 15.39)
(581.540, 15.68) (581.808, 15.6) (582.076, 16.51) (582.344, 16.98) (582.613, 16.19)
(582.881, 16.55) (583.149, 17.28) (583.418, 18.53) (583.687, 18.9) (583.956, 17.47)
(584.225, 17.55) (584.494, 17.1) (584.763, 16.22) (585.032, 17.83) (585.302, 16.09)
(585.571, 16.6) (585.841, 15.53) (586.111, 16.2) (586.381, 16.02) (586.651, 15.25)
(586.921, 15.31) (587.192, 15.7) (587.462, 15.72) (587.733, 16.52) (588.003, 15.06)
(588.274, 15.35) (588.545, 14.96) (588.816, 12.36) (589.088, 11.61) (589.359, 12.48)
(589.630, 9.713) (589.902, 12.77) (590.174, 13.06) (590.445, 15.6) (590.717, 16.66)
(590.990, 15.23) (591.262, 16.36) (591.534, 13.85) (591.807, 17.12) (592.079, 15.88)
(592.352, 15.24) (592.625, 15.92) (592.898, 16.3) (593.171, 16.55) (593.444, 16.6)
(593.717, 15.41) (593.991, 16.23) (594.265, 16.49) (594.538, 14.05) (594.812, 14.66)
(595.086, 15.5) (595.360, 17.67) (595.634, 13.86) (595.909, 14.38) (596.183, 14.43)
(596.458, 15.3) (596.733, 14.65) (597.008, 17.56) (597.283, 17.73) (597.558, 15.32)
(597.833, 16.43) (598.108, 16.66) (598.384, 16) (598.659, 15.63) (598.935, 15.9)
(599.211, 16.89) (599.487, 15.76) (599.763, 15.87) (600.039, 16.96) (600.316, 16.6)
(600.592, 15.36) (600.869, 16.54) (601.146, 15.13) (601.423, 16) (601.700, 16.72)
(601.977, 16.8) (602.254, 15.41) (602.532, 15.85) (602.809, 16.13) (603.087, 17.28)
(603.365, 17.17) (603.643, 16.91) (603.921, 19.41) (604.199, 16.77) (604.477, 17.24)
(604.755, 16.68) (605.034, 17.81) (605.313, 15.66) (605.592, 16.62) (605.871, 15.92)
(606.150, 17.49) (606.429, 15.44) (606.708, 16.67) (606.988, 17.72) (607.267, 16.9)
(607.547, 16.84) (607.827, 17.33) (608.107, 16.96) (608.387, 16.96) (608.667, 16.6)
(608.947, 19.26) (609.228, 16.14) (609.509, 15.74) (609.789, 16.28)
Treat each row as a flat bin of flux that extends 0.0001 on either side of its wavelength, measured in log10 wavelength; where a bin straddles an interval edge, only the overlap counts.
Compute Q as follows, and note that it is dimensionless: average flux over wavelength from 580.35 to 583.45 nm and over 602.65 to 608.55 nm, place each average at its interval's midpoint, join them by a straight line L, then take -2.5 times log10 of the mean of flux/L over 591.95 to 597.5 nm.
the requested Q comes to 0.07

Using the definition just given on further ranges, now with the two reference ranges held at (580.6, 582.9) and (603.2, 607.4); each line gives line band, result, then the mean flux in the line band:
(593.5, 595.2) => 0.08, 15.4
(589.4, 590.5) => 0.30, 12.6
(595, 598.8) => 0.06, 15.8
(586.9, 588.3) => 0.05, 15.7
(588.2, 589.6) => 0.26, 13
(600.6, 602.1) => 0.05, 16.2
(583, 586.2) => -0.05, 17.1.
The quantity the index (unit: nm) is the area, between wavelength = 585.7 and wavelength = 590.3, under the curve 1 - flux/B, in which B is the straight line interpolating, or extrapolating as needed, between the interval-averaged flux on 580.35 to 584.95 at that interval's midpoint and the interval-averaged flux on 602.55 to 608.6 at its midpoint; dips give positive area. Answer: 0.70 nm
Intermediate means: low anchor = 16.9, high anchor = 16.9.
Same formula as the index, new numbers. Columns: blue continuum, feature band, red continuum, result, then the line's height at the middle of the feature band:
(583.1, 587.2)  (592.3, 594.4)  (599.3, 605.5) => 0.066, 16.6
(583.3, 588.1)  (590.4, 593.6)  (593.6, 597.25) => -0.022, 15.8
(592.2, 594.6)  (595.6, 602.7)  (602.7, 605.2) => 0.302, 16.7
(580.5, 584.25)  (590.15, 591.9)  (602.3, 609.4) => 0.142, 16.9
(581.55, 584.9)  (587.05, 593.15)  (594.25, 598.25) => 0.575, 16.3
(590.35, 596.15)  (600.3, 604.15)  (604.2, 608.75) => -0.019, 16.4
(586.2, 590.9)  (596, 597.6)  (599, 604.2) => -0.010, 15.7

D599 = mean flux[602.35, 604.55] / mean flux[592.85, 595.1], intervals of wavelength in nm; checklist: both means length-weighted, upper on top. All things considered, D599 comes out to 1.1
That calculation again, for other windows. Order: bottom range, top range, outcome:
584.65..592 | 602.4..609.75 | 1.13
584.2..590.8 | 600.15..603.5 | 1.08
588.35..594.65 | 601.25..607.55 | 1.13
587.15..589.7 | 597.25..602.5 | 1.15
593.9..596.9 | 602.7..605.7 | 1.12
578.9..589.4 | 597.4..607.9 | 1.03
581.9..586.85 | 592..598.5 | 0.94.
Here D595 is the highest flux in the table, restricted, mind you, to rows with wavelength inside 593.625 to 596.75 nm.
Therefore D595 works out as 17.67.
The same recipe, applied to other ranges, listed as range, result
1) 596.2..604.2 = 19.41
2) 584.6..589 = 17.83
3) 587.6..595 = 17.12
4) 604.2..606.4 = 17.81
